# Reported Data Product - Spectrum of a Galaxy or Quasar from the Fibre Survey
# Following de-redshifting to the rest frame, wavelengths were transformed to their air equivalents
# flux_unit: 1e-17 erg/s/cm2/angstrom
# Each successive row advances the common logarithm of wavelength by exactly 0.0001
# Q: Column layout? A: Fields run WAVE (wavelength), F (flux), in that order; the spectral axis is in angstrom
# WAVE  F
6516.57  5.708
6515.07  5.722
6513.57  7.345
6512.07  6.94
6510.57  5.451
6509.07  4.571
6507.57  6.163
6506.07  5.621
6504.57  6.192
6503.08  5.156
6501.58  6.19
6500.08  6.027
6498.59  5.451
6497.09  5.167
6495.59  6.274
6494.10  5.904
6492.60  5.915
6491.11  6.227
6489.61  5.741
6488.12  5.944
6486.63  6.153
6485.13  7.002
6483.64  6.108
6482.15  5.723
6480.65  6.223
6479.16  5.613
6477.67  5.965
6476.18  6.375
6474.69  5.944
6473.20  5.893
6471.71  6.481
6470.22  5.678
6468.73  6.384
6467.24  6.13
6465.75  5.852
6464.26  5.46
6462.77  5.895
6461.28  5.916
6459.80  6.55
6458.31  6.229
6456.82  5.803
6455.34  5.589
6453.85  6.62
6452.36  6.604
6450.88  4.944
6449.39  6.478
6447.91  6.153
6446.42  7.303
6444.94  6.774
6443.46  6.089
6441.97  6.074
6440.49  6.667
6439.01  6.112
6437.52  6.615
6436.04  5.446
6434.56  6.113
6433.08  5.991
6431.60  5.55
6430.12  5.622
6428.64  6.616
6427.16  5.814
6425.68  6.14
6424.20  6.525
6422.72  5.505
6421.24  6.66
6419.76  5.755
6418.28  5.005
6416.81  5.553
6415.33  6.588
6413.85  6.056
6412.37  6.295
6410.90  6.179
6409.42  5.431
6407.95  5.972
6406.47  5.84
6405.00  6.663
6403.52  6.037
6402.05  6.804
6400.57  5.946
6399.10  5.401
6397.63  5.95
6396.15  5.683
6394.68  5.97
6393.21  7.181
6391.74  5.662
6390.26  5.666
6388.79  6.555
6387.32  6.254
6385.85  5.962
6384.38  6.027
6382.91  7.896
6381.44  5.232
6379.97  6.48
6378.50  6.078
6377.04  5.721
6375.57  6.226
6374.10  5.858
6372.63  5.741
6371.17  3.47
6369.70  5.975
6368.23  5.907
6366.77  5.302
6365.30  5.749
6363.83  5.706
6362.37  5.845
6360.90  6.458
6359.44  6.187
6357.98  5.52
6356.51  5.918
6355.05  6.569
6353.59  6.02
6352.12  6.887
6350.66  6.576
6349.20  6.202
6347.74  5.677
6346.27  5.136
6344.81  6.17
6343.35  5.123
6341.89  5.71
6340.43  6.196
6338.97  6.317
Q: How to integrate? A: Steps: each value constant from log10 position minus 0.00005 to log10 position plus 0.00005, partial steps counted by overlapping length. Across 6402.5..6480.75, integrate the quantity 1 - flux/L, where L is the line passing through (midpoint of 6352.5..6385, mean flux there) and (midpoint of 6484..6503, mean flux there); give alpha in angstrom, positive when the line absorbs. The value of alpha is -1.65 angstrom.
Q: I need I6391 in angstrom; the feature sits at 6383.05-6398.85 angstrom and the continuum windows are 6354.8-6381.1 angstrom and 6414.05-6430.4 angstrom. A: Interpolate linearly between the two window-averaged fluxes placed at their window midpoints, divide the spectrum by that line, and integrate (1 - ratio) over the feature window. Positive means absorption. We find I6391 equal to -0.7 angstrom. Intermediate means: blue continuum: 5.8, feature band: 6.14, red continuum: 5.99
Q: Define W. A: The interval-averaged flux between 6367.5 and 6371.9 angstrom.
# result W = 5.12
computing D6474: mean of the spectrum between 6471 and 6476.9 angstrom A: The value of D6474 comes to 6.17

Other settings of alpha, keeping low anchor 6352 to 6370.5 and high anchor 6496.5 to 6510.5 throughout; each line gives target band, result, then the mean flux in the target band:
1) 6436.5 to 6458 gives -1.91 angstrom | 6.26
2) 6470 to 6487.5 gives -1.34 angstrom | 6.11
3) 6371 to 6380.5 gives 0.26 angstrom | 5.77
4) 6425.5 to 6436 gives -0.26 angstrom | 5.94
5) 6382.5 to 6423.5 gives -1.50 angstrom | 6.07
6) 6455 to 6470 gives -0.70 angstrom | 5.98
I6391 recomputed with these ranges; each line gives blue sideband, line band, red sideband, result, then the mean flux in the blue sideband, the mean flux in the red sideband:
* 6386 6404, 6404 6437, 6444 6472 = 0.7 angstrom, 6.09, 6.14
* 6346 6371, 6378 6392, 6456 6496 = -0.6 angstrom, 5.94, 6.05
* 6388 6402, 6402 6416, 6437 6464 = -0.2 angstrom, 6.04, 6.23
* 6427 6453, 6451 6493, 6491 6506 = -0.5 angstrom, 6.17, 5.83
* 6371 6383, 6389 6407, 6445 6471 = -0.5 angstrom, 5.86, 6.11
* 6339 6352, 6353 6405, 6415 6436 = -0.5 angstrom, 5.92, 5.93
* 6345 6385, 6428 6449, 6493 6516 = -1.1 angstrom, 5.94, 5.88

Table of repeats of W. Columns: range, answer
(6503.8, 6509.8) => 5.64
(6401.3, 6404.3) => 6.41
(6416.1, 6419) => 5.29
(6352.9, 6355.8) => 6.31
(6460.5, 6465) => 5.77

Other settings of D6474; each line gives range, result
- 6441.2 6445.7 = 6.33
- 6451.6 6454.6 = 6.59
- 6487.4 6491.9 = 5.97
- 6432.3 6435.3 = 6.05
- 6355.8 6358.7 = 5.71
